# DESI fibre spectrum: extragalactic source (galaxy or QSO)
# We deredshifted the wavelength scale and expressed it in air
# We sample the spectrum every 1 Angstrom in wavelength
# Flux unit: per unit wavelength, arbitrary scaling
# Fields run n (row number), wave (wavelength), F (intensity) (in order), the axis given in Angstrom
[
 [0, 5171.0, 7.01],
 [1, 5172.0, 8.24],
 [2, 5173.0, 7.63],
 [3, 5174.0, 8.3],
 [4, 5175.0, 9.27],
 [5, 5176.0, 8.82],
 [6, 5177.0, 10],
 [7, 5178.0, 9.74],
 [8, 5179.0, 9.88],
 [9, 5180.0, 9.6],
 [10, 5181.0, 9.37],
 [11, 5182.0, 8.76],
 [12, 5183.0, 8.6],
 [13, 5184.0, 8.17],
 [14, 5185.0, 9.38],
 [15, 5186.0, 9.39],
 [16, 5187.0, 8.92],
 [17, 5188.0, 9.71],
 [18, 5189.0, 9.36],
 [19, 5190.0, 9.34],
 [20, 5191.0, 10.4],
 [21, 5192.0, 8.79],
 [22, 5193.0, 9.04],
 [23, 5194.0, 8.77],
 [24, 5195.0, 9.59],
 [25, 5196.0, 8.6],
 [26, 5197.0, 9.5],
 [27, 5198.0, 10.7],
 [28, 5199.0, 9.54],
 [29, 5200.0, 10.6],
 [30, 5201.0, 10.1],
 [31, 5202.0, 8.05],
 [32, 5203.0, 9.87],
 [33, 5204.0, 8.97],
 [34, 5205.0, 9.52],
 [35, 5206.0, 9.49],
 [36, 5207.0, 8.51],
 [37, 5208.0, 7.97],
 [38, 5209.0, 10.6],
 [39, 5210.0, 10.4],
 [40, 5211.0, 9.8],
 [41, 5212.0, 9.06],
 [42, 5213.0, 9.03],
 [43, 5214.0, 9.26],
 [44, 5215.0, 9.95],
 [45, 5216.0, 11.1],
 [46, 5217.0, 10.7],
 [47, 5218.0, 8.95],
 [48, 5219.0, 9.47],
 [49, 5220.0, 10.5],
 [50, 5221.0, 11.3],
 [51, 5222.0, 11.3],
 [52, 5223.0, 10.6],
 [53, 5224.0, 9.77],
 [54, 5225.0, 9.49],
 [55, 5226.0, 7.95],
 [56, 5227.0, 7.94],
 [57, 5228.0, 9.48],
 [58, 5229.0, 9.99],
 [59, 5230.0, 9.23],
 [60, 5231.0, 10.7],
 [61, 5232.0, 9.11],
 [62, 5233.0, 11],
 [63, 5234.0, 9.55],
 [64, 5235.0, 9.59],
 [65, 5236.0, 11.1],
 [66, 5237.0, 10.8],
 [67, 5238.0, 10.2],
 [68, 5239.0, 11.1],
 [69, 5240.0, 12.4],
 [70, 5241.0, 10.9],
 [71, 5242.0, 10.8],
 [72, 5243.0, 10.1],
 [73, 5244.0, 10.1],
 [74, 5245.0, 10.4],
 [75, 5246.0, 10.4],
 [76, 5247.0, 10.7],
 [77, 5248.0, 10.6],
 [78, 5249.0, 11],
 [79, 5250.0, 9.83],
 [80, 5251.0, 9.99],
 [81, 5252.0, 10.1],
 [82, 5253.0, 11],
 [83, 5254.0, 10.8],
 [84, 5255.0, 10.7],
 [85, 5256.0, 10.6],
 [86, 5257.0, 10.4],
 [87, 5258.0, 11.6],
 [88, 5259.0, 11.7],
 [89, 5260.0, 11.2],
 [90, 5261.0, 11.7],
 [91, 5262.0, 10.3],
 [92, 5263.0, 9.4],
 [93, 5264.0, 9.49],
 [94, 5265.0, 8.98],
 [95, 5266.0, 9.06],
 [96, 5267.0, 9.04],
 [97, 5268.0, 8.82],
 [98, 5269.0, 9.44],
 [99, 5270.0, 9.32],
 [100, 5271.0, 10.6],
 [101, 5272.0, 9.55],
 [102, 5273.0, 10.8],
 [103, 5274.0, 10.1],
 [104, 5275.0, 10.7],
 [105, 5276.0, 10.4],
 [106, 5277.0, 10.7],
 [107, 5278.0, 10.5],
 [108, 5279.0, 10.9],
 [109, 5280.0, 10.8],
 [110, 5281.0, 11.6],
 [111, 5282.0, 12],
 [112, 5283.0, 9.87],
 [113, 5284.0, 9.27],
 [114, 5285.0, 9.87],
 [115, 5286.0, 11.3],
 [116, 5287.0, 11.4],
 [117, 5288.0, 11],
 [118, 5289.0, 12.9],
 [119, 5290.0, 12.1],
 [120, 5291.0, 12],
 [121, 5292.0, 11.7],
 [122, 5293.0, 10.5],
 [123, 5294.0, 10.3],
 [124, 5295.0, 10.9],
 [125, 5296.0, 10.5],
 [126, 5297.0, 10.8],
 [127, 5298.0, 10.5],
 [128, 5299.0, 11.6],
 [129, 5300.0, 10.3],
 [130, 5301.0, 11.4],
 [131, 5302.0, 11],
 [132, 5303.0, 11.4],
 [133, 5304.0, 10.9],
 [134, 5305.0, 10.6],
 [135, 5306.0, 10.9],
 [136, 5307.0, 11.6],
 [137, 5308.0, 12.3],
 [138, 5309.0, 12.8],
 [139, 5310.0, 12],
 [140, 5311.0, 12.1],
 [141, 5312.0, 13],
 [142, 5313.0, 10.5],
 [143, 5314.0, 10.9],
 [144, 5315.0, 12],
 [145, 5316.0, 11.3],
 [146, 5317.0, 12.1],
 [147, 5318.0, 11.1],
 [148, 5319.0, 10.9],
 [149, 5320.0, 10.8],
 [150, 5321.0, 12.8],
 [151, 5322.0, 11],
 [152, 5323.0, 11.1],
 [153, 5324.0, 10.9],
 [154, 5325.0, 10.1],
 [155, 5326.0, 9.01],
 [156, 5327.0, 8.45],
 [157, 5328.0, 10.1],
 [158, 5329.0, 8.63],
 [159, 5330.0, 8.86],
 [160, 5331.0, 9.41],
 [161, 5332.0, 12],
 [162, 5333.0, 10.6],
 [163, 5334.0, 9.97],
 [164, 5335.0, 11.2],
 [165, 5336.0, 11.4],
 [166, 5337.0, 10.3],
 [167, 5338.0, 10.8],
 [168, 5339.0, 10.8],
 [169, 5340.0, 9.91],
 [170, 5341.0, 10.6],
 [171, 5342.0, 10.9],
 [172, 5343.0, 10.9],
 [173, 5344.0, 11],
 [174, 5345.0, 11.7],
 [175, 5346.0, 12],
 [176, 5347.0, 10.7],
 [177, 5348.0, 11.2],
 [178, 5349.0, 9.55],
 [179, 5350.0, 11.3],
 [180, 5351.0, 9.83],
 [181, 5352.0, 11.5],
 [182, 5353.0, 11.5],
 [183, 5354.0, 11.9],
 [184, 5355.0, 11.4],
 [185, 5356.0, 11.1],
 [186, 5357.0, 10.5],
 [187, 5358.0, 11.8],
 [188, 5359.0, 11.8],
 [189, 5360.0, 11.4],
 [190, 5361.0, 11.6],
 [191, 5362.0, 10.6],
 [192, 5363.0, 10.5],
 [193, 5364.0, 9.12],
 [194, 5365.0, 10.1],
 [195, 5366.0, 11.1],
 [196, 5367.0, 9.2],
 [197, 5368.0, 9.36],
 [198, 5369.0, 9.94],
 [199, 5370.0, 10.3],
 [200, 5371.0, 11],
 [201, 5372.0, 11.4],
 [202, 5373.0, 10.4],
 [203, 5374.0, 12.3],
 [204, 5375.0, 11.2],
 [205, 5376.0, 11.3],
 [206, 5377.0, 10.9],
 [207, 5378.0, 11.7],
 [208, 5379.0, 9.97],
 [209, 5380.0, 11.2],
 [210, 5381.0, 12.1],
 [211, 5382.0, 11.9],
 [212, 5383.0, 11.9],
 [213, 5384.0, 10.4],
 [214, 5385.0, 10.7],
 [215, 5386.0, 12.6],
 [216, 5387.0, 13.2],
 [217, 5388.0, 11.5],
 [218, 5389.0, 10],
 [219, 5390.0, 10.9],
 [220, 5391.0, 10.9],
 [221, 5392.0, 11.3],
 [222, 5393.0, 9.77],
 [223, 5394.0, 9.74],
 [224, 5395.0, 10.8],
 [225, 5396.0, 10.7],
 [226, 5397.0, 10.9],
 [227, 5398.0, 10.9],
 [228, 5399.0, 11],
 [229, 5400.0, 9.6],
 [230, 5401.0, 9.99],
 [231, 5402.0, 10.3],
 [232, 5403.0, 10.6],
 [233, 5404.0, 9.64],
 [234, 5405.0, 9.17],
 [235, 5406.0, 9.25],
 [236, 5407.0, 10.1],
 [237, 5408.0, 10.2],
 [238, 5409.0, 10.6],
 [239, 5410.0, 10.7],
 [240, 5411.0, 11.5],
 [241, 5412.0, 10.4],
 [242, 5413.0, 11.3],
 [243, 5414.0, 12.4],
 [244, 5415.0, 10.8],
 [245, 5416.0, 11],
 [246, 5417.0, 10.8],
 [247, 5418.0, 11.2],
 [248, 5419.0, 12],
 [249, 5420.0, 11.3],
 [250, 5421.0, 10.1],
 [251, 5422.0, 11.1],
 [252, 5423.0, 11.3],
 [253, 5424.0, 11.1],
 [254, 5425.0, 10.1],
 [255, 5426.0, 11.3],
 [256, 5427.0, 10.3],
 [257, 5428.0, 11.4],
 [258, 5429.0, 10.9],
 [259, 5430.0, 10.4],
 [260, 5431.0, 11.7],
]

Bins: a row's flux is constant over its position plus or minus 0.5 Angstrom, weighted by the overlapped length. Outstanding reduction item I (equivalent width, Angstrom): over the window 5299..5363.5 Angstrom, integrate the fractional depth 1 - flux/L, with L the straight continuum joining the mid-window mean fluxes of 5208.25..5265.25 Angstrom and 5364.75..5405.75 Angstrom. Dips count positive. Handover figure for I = -2.5 Angstrom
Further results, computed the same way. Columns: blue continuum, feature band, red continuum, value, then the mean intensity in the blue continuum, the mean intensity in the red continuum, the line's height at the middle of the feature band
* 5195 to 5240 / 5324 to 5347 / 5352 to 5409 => 0.26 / 9.81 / 10.8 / 10.5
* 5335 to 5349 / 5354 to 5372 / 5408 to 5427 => 0.39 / 10.9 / 11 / 10.9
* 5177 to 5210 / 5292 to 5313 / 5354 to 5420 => -2.19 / 9.36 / 10.8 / 10.2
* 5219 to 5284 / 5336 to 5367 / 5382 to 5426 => -0.77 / 10.3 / 10.8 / 10.6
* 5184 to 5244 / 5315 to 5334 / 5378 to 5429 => -0.25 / 9.77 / 10.8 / 10.4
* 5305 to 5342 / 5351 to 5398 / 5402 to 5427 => -0.75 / 10.9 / 10.7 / 10.8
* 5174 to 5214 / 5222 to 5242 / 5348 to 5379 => -0.85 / 9.35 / 10.8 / 9.68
